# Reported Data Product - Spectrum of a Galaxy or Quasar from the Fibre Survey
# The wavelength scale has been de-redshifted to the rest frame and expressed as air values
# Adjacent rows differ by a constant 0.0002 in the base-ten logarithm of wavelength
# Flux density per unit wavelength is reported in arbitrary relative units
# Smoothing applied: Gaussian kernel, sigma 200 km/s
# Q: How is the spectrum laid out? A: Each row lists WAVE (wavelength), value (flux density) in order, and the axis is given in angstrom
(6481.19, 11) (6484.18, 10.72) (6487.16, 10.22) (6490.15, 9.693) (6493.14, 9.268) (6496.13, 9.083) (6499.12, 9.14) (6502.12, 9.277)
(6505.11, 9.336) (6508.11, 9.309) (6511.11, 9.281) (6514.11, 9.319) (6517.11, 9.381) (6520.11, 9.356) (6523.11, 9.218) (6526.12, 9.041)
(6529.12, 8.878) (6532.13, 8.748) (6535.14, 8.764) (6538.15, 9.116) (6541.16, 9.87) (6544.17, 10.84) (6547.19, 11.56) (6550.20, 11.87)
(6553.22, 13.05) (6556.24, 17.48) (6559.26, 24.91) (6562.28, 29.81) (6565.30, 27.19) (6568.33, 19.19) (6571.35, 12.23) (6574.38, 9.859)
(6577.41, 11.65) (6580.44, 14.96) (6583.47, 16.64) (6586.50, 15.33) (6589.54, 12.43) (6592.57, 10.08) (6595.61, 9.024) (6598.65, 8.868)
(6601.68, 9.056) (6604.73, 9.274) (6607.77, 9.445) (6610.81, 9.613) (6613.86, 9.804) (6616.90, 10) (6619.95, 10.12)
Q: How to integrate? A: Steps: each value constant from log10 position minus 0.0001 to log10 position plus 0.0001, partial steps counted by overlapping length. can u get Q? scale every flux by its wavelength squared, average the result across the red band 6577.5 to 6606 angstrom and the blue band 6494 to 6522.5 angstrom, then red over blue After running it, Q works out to 1.3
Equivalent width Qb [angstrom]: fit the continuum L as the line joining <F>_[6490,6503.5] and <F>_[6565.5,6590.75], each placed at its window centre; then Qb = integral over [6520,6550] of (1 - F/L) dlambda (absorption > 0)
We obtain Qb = 5.6 angstrom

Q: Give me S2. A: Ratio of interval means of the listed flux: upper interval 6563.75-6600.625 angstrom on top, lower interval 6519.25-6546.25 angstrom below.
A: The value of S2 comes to 1.5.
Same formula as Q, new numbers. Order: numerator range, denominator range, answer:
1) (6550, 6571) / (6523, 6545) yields 2.24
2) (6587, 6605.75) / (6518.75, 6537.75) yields 1.14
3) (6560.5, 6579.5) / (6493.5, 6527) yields 2.01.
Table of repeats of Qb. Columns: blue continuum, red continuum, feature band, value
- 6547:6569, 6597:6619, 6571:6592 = 2.24 angstrom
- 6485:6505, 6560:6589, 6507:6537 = 7.39 angstrom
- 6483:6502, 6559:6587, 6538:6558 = 4.08 angstrom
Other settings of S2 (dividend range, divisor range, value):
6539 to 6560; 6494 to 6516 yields 1.48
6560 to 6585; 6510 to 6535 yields 1.96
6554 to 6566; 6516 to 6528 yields 2.60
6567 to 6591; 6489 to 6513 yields 1.51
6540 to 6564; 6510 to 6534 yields 1.79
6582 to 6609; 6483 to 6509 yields 1.17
